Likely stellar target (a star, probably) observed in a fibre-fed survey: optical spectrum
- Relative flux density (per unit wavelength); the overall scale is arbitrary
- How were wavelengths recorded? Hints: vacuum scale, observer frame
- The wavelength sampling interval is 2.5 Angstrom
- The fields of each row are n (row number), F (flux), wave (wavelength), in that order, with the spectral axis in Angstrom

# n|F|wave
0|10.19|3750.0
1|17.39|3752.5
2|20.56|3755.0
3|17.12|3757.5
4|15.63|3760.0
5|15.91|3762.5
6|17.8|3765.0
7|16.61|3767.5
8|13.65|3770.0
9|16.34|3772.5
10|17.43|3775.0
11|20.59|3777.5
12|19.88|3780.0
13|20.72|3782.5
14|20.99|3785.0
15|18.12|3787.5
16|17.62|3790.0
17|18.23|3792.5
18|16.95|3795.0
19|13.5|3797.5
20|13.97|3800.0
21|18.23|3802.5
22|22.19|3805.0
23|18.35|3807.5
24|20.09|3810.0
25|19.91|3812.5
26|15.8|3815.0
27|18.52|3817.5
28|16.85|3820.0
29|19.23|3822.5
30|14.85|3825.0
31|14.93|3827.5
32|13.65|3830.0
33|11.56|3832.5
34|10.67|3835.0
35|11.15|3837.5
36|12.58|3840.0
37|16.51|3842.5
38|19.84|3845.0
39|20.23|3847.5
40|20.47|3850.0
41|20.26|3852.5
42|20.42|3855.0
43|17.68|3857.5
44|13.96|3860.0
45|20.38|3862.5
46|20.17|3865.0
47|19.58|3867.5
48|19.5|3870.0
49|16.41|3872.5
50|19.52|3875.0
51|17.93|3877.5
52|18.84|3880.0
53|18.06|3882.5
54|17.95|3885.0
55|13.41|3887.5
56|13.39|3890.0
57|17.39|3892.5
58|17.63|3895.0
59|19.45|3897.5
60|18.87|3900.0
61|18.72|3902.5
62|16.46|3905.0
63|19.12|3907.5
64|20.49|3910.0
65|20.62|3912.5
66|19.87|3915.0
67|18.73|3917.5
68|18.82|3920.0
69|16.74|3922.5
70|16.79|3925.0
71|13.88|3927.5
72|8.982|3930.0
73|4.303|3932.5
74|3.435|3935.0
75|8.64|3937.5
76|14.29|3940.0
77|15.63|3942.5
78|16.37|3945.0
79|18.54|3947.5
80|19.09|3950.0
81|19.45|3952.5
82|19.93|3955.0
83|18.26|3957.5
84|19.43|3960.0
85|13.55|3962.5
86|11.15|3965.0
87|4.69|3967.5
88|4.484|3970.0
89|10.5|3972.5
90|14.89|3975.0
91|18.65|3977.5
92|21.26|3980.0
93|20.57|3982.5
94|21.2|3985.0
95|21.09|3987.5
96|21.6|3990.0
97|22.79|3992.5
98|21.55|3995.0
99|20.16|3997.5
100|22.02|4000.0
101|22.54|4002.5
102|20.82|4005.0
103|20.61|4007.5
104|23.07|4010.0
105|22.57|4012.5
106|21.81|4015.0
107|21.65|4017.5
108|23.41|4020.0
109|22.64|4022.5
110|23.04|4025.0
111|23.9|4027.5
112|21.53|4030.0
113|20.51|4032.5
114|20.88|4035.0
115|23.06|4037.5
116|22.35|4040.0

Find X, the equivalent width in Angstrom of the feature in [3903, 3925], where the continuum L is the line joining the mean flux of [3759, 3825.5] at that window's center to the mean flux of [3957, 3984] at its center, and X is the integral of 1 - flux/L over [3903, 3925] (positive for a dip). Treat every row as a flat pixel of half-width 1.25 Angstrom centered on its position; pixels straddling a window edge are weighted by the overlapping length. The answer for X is -4.8 Angstrom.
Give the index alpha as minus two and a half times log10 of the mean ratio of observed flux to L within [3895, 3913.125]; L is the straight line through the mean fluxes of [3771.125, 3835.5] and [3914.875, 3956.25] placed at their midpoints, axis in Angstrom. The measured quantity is -0.23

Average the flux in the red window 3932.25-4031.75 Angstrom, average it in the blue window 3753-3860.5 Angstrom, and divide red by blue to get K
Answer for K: 1.0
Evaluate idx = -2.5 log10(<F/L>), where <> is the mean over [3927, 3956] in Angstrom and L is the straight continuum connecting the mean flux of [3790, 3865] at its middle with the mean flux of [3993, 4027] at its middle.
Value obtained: 0.44 mag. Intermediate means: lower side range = 17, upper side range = 22.1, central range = 13.5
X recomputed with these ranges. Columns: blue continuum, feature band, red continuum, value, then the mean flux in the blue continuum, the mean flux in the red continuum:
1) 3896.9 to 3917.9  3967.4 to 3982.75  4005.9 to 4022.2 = 5.34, 19.2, 22.2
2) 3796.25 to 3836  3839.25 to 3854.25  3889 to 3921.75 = -1.27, 16.4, 18.4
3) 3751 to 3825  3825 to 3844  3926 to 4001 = 4.42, 17.8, 15.7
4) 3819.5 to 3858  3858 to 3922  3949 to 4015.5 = -4.36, 16.3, 18.4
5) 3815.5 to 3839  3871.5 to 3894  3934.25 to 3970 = -3.95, 14.6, 14.3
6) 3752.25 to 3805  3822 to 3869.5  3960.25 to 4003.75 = 2.01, 17.6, 17.3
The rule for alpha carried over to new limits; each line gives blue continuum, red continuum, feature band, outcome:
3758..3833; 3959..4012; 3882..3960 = 0.10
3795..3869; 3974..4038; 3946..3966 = 0.16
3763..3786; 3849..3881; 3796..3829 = 0.06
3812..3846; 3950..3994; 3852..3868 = -0.20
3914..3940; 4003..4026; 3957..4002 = 0.09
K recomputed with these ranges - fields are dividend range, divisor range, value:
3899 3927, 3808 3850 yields 1.14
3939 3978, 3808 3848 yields 0.93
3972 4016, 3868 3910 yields 1.16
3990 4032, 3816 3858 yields 1.35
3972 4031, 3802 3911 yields 1.21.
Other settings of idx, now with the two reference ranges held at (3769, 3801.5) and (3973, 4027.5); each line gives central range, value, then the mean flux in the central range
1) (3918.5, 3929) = 0.21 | 16.4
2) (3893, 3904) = 0.06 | 18.5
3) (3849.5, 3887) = 0.02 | 18.6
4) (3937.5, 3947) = 0.34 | 14.8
